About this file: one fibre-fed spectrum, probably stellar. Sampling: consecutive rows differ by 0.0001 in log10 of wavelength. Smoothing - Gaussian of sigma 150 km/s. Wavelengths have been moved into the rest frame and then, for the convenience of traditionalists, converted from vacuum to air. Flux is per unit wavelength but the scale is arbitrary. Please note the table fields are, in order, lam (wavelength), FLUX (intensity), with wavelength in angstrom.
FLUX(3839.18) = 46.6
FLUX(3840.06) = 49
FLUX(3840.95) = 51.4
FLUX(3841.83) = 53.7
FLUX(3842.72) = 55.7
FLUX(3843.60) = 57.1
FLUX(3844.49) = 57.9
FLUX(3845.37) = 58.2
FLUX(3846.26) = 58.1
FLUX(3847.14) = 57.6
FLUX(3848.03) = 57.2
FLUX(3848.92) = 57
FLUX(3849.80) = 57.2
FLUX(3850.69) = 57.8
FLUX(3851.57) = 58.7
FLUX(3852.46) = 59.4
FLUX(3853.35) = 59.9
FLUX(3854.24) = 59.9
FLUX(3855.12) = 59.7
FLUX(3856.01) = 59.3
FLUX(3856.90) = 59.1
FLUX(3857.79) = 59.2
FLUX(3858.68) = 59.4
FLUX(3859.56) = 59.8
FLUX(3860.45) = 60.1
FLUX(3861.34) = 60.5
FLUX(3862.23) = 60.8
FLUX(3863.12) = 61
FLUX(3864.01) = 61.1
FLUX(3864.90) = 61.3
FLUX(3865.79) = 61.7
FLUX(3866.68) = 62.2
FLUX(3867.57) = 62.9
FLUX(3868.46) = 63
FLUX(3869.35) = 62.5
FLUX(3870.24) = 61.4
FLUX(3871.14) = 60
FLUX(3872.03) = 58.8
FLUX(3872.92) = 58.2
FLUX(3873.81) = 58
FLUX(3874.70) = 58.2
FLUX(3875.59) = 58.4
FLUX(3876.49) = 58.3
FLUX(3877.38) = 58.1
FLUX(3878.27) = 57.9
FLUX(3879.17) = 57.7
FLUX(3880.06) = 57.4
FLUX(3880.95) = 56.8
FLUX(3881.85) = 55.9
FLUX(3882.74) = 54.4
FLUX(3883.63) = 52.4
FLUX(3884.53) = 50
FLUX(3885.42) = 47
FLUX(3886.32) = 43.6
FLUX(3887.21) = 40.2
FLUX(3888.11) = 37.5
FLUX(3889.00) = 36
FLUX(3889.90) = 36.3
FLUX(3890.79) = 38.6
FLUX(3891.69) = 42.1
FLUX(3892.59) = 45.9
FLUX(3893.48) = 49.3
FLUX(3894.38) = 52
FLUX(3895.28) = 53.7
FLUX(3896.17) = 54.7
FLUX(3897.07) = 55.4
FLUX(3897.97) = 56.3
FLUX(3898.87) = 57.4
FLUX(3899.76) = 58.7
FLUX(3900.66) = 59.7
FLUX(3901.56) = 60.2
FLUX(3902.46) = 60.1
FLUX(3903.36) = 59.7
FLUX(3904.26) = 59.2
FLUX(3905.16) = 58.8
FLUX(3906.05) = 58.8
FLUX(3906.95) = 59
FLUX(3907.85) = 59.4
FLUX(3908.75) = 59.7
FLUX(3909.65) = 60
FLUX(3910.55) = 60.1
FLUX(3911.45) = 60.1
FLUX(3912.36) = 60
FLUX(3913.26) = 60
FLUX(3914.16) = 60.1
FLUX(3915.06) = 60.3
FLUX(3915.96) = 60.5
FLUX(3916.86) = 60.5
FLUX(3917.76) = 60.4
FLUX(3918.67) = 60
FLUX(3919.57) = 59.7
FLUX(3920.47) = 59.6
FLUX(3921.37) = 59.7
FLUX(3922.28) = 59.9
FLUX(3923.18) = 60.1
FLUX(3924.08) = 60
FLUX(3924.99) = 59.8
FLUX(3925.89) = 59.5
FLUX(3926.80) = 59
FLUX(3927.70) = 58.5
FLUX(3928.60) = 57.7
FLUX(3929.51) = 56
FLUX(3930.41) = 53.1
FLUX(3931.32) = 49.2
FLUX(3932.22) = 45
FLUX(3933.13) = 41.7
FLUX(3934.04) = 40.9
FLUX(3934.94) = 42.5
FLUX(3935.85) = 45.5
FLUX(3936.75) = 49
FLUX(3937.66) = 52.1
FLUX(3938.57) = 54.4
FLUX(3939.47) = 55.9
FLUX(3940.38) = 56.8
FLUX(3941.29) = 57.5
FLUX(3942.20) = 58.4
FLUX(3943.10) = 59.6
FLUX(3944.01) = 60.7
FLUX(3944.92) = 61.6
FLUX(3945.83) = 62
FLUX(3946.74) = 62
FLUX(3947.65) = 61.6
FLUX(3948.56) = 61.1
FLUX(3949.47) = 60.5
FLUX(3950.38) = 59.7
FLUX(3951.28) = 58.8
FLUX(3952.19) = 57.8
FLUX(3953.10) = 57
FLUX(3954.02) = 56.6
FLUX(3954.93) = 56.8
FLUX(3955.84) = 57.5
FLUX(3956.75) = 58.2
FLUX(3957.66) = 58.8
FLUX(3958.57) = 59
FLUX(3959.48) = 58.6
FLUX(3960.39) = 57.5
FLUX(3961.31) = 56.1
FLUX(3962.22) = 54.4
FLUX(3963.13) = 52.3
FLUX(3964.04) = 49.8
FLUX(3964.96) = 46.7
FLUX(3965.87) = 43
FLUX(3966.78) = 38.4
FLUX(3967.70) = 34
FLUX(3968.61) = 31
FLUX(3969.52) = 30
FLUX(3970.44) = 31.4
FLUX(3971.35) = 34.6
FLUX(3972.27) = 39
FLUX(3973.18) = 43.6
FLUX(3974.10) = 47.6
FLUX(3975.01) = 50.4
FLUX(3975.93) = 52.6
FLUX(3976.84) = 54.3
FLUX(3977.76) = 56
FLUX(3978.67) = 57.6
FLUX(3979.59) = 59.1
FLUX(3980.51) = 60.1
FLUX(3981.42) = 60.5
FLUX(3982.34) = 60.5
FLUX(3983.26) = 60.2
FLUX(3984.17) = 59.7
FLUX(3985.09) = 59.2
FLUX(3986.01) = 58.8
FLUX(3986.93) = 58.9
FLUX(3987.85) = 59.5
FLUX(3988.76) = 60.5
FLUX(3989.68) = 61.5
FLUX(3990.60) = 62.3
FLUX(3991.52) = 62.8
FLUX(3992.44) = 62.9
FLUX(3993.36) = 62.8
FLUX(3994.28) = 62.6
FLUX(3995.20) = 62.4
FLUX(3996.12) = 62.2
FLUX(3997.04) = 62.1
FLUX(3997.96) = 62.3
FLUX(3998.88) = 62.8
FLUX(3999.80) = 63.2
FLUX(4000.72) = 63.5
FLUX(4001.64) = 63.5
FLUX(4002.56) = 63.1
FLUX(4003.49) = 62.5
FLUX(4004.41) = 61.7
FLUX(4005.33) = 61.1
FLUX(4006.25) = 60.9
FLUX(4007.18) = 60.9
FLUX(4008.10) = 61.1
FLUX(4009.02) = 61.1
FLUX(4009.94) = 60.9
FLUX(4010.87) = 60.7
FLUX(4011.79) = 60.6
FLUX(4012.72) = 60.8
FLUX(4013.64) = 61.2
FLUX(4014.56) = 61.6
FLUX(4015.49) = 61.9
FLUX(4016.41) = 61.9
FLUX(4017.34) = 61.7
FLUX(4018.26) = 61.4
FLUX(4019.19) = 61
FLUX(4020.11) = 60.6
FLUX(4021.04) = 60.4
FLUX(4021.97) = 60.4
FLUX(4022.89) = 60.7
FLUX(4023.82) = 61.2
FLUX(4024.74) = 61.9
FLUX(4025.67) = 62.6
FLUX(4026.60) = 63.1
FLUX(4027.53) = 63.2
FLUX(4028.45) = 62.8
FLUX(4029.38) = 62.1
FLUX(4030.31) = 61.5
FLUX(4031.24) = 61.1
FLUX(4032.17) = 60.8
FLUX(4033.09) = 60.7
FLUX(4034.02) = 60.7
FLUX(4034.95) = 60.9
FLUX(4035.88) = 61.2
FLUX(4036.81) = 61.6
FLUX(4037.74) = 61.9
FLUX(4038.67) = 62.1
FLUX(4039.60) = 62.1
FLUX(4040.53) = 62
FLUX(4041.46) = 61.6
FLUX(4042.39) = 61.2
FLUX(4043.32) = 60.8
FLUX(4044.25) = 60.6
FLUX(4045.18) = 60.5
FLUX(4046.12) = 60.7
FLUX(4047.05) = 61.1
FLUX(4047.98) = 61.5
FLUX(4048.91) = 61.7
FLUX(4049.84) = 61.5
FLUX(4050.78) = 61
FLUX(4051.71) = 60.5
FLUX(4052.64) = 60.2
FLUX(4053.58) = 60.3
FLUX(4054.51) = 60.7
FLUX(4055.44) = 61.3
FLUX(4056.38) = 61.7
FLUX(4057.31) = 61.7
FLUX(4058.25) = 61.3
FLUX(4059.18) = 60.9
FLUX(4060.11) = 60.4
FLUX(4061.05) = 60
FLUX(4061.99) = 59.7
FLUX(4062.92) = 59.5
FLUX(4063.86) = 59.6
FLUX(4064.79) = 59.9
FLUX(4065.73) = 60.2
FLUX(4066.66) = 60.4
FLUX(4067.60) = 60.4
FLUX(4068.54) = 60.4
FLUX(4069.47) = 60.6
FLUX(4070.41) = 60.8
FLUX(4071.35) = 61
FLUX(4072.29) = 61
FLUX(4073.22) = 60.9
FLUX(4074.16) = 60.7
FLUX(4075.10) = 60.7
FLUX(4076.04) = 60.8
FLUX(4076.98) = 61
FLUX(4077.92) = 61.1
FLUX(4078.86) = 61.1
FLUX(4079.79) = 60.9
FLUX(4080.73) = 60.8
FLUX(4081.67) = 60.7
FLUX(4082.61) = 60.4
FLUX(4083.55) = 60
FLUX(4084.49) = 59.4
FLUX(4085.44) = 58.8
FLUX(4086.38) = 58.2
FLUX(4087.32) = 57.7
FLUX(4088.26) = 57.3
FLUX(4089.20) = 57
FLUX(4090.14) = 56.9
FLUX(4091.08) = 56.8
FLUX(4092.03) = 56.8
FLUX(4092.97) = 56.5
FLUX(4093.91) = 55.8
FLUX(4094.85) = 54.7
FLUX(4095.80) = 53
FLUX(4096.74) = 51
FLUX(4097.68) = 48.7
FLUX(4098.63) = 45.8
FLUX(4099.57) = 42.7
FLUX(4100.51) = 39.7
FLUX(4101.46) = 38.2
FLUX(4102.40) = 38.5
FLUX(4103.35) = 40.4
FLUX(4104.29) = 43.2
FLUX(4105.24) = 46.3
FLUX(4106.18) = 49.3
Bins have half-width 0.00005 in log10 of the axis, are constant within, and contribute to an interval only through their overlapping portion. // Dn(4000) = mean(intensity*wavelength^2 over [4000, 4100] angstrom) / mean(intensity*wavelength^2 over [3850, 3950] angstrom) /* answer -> 1.15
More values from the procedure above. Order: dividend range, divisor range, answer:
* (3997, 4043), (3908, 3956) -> 1.13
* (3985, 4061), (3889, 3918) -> 1.17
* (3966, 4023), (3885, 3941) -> 1.10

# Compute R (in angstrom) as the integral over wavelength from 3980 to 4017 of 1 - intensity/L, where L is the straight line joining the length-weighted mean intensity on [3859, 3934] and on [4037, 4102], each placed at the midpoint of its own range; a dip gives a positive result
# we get -2.4 angstrom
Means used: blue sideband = 56.2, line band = 61.4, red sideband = 58.6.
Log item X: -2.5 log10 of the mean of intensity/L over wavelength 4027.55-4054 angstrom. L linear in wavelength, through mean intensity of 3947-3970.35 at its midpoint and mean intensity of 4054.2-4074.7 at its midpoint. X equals -0.05 mag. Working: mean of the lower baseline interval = 52.3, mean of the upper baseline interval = 60.6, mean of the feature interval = 61.3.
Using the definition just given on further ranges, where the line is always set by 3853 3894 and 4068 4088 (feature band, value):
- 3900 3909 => -0.06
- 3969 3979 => 0.27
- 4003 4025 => -0.04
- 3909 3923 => -0.07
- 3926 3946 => 0.06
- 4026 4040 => -0.05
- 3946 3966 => 0.01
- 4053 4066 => -0.01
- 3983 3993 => -0.05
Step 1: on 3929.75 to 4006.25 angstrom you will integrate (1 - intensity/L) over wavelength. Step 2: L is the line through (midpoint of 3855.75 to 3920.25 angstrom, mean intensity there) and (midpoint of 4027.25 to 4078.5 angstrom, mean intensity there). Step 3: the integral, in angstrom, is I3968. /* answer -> 4.63 angstrom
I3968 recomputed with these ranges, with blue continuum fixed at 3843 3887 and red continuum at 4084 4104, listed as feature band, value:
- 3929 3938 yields 1.38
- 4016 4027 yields -1.60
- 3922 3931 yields -0.30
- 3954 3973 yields 2.68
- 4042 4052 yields -1.54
